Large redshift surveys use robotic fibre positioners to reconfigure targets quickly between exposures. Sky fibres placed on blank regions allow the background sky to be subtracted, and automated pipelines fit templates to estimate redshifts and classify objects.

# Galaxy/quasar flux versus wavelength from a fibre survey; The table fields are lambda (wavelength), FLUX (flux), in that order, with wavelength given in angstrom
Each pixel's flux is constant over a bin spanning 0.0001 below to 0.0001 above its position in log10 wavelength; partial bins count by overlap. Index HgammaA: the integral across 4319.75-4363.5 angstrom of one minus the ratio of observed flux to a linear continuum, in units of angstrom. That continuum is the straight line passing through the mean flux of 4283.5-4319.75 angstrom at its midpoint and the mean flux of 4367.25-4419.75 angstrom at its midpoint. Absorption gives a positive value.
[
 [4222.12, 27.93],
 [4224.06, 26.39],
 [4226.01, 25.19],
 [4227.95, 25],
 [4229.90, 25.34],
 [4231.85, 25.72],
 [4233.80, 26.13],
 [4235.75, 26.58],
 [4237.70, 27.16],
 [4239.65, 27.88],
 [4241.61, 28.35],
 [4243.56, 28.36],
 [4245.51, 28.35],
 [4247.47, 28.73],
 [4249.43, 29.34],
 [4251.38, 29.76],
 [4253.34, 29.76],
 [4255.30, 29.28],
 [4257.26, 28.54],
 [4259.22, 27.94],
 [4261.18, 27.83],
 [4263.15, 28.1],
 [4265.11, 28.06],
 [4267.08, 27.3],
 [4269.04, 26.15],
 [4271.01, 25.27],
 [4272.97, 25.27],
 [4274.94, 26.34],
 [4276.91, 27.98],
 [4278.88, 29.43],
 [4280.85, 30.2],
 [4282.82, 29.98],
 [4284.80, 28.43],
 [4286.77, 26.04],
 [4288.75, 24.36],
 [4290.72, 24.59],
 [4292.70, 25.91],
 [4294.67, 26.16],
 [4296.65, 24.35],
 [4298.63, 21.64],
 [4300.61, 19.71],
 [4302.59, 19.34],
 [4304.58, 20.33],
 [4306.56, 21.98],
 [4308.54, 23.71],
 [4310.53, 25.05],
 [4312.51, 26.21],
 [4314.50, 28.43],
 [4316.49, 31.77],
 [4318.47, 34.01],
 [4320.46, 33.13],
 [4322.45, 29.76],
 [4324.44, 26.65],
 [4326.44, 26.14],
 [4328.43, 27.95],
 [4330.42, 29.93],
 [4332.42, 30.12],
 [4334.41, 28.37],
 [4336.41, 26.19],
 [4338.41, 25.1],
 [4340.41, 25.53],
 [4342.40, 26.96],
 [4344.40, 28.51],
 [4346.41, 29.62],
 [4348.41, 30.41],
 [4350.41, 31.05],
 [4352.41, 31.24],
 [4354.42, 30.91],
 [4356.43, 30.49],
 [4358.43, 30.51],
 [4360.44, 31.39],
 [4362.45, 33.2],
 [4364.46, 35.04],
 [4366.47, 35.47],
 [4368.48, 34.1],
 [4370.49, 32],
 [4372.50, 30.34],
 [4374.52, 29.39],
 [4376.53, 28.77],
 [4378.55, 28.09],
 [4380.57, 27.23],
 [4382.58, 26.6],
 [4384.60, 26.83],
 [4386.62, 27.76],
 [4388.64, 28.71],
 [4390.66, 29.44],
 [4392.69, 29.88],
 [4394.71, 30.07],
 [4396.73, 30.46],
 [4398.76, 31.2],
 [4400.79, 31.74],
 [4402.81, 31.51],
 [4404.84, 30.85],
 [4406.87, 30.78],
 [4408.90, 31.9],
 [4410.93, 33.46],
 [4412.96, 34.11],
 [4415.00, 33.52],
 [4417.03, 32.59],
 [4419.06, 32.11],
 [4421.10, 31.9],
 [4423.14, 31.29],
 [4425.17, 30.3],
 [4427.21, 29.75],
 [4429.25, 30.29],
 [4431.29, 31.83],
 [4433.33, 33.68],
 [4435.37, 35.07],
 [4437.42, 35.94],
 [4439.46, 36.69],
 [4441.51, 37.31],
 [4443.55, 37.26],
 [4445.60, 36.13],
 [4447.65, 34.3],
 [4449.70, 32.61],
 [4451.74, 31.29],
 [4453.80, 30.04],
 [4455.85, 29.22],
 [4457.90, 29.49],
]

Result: -2.7 angstrom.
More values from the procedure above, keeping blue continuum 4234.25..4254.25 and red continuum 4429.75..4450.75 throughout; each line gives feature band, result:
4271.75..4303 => 4.27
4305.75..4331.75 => 2.32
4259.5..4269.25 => 0.48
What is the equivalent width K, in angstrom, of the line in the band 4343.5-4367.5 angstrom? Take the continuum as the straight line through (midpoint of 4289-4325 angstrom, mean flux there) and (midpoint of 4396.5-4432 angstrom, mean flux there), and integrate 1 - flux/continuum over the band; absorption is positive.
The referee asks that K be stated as -2.6 angstrom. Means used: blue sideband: 25.7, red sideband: 31.7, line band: 31.5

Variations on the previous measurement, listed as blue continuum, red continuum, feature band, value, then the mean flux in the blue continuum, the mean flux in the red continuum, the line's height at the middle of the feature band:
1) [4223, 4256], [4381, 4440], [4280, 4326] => 4.4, 27.5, 31.3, 28.9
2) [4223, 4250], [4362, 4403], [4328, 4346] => 1.0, 27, 30.3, 29.3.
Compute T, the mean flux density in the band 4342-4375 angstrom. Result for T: 31.3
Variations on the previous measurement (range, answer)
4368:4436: 30.8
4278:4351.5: 27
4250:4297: 27.4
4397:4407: 31.2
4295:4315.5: 23.2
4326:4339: 27.8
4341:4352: 29.3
